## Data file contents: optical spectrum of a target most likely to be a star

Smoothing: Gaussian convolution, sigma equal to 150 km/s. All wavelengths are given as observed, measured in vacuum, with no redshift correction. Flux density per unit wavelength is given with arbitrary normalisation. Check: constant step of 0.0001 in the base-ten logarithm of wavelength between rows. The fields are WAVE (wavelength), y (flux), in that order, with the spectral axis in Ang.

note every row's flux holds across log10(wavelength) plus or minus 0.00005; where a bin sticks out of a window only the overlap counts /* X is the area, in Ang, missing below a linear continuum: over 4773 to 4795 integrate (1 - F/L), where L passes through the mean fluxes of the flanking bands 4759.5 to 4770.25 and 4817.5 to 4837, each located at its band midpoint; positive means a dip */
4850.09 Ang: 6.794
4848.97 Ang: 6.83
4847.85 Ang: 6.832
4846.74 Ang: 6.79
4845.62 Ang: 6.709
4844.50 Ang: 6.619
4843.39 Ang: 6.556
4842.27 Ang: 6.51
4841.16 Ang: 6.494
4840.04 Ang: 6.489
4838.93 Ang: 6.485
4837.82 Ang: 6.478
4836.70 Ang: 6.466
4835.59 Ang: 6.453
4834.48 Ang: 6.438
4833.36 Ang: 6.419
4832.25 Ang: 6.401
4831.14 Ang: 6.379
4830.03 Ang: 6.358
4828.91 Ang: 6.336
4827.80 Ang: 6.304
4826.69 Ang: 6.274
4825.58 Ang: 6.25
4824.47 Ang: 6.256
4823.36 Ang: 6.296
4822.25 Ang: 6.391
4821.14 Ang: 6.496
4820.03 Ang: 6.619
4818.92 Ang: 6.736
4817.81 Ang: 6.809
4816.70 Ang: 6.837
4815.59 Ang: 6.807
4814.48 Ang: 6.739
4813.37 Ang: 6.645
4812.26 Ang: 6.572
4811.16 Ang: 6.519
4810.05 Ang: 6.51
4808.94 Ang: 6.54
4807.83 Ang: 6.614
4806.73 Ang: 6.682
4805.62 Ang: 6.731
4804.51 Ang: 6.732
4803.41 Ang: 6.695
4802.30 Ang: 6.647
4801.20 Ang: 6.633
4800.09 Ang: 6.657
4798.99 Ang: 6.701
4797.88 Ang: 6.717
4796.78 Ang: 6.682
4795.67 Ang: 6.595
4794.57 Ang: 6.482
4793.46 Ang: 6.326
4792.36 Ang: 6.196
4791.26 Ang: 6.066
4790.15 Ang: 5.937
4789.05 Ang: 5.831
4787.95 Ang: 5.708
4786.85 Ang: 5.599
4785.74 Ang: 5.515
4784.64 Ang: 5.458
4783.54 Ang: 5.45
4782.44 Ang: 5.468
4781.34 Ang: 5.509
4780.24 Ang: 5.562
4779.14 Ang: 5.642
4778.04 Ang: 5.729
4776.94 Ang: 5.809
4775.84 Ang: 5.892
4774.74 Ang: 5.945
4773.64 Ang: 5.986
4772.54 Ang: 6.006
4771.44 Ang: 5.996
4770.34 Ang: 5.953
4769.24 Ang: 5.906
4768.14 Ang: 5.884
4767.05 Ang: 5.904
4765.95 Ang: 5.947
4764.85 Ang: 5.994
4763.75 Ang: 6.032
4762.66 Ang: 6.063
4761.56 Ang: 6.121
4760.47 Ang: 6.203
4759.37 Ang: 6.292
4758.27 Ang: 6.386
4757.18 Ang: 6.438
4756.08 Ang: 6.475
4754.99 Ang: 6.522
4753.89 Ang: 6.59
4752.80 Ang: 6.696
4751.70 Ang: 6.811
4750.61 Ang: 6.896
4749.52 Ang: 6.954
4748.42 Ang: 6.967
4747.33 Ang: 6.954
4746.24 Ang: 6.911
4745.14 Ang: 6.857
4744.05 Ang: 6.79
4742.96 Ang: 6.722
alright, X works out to 1.2 Ang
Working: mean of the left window 6.02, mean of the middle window 5.8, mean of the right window 6.42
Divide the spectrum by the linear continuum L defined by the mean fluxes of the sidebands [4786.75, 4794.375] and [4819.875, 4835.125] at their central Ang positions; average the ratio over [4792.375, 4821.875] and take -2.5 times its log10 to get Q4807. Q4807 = -0.08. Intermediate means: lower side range 6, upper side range 6.37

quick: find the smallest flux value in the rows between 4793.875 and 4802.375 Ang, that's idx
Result 6.482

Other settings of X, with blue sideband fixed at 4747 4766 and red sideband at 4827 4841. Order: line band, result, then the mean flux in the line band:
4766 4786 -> 2.1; 5.77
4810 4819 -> -0.4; 6.69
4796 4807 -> -0.4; 6.68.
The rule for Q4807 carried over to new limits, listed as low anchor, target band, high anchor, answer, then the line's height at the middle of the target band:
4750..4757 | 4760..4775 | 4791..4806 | 0.11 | 6.63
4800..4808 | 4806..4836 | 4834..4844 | 0.01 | 6.59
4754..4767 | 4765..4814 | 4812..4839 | 0.03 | 6.34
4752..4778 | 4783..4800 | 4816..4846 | 0.03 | 6.27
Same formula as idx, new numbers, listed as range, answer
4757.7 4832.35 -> 5.45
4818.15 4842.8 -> 6.25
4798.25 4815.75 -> 6.51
